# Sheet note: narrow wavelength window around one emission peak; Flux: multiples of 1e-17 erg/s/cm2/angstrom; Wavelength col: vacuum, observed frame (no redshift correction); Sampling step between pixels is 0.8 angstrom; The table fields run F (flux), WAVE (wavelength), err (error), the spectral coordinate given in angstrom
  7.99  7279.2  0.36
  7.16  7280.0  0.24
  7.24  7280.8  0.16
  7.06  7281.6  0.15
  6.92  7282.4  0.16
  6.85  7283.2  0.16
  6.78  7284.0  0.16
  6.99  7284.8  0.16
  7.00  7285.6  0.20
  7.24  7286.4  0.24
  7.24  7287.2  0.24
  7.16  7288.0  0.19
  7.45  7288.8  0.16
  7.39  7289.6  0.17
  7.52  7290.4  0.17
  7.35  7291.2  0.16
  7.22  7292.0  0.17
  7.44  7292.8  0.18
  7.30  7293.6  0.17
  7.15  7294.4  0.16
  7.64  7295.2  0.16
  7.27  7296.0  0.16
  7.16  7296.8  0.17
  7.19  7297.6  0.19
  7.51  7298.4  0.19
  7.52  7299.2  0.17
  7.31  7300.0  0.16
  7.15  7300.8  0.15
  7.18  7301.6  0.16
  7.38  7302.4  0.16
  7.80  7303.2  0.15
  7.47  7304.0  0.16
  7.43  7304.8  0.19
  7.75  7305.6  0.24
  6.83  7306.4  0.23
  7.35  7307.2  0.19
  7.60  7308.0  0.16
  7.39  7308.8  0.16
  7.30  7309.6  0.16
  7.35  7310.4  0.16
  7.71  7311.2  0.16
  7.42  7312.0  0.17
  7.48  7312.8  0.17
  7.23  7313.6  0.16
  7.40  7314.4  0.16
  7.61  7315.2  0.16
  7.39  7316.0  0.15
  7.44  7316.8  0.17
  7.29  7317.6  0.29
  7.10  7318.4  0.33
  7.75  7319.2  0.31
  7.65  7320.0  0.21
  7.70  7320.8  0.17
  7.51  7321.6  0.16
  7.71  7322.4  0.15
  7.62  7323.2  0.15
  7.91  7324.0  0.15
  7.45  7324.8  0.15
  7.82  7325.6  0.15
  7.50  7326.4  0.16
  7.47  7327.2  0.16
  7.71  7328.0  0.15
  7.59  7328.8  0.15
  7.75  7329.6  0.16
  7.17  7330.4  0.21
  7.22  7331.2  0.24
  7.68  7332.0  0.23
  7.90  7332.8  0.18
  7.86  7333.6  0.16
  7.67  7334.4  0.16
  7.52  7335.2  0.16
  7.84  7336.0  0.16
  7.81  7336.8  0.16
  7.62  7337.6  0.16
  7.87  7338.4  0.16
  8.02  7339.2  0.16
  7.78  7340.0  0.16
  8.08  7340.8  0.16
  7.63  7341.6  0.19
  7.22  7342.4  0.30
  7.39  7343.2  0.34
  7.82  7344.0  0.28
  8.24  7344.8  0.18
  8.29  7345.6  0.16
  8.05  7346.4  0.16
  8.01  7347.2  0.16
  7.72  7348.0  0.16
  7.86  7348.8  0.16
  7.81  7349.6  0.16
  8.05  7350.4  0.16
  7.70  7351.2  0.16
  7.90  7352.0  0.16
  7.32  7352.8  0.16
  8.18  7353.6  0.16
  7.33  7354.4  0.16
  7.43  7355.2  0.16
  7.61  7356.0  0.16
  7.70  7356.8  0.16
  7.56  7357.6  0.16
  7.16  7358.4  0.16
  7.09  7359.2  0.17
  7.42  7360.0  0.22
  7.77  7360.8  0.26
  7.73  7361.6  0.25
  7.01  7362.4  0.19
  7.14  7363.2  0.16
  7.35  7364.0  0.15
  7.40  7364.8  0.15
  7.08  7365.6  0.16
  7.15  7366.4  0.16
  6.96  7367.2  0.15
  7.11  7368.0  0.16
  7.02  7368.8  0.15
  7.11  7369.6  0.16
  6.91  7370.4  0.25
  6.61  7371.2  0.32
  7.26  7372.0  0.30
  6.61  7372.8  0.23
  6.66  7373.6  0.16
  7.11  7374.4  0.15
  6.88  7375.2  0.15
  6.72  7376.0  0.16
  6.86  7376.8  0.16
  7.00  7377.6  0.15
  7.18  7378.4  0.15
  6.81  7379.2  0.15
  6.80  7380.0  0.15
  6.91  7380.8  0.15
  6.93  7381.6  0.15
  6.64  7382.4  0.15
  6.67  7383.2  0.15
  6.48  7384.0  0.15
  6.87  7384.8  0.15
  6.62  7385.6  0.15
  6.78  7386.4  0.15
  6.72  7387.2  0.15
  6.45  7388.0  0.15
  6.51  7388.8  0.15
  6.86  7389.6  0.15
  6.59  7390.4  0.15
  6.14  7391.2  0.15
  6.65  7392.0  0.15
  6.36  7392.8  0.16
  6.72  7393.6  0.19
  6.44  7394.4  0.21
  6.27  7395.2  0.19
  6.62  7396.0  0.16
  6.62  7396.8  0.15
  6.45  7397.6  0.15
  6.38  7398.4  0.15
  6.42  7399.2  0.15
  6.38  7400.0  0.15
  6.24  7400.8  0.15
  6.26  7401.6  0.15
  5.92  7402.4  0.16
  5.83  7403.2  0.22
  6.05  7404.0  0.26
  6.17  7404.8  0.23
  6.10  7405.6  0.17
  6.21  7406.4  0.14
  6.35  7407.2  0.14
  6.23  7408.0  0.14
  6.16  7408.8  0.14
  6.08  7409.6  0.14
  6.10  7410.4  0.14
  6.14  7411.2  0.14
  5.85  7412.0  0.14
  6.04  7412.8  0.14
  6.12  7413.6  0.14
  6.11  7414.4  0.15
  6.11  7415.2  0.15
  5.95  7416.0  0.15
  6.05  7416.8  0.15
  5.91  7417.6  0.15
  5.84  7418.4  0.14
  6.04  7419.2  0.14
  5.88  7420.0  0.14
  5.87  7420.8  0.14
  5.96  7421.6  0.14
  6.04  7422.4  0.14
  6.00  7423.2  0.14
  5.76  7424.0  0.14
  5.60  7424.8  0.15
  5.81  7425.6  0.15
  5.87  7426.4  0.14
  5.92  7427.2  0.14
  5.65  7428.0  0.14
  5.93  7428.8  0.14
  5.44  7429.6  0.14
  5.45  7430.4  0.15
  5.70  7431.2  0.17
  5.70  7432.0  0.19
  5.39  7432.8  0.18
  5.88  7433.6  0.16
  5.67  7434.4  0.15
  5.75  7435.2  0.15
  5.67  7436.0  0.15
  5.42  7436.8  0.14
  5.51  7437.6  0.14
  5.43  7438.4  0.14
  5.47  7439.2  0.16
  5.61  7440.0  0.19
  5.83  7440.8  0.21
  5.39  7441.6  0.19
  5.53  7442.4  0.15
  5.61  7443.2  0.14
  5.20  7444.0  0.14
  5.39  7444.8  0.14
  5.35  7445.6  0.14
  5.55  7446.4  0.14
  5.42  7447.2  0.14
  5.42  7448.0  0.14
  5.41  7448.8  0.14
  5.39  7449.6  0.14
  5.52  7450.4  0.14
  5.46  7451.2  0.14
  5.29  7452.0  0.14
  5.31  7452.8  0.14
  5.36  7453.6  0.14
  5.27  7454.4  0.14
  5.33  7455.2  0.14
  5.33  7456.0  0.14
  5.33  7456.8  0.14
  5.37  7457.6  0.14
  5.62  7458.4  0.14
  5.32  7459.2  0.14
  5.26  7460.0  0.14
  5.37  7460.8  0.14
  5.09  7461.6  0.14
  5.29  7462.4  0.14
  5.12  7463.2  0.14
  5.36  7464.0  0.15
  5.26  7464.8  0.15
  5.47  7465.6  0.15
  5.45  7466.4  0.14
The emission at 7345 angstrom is C III] 1909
